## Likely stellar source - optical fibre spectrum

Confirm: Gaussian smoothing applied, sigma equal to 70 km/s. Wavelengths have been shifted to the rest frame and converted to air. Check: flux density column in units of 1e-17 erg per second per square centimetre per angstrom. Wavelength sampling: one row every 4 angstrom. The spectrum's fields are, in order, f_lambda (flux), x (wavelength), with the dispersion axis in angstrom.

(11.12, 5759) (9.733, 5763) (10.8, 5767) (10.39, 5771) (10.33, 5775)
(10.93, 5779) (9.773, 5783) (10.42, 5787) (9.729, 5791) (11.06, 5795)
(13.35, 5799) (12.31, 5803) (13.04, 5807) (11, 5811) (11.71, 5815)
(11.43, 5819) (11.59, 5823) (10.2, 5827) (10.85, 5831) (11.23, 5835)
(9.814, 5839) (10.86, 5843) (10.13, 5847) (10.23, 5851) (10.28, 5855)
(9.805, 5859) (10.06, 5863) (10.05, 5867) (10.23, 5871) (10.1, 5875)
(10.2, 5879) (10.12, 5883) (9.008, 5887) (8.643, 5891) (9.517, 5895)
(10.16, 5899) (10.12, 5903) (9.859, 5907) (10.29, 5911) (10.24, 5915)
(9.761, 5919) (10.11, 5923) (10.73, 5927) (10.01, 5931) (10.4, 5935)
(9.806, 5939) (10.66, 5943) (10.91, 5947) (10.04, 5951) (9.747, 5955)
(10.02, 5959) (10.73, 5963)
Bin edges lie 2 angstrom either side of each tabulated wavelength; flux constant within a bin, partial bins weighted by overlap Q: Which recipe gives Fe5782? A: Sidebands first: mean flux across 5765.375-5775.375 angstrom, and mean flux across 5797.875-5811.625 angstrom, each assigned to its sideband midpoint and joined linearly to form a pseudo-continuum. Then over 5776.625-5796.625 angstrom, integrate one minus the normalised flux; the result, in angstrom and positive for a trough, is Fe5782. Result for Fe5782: 1.9 angstrom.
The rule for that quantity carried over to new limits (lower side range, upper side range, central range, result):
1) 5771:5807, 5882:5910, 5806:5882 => -2.2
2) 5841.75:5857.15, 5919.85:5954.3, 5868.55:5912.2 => 2.1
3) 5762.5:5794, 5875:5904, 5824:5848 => -1.4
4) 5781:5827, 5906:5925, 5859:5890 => 1.8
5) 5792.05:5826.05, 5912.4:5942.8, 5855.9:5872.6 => 1.5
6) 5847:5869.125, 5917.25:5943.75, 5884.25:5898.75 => 1.3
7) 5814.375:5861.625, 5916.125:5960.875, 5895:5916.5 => 0.6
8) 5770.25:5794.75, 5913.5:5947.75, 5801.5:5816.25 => -2.5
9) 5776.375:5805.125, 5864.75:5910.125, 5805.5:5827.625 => -1.6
